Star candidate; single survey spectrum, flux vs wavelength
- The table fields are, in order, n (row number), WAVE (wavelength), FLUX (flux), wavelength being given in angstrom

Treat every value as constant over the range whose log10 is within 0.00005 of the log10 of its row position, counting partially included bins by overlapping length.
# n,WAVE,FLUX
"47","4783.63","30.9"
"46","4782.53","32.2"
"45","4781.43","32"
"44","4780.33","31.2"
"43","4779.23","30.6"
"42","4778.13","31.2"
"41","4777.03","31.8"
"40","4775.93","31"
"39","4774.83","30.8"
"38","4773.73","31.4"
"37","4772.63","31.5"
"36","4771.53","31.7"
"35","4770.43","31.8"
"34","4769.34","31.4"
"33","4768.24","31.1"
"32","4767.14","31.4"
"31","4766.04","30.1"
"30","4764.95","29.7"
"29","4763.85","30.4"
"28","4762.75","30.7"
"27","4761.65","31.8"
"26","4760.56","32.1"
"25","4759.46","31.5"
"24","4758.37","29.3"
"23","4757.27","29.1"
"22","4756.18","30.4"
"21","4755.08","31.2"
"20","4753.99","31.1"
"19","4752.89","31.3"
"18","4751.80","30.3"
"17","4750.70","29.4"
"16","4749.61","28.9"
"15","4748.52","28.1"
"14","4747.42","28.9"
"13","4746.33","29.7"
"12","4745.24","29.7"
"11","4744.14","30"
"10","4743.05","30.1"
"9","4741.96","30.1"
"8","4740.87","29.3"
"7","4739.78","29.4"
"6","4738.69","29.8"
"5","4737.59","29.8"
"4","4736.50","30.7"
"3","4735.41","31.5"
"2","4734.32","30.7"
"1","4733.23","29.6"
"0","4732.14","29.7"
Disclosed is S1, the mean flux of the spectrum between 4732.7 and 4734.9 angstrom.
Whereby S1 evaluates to 30.2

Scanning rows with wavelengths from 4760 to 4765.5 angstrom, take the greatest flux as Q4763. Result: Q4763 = 32.1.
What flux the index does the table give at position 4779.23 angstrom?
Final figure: 30.6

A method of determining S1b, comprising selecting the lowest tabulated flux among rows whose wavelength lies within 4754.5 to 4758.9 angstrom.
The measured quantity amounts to 29.1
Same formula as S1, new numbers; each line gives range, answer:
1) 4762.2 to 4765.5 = 30.3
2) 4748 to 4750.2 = 28.6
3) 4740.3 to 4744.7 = 29.9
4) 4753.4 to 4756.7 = 30.9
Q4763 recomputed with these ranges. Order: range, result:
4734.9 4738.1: 31.5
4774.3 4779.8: 31.8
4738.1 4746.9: 30.1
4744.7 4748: 29.7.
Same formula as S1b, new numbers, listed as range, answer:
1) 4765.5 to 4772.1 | 30.1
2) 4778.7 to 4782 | 30.6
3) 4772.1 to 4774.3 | 31.4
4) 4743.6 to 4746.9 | 29.7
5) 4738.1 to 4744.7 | 29.3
